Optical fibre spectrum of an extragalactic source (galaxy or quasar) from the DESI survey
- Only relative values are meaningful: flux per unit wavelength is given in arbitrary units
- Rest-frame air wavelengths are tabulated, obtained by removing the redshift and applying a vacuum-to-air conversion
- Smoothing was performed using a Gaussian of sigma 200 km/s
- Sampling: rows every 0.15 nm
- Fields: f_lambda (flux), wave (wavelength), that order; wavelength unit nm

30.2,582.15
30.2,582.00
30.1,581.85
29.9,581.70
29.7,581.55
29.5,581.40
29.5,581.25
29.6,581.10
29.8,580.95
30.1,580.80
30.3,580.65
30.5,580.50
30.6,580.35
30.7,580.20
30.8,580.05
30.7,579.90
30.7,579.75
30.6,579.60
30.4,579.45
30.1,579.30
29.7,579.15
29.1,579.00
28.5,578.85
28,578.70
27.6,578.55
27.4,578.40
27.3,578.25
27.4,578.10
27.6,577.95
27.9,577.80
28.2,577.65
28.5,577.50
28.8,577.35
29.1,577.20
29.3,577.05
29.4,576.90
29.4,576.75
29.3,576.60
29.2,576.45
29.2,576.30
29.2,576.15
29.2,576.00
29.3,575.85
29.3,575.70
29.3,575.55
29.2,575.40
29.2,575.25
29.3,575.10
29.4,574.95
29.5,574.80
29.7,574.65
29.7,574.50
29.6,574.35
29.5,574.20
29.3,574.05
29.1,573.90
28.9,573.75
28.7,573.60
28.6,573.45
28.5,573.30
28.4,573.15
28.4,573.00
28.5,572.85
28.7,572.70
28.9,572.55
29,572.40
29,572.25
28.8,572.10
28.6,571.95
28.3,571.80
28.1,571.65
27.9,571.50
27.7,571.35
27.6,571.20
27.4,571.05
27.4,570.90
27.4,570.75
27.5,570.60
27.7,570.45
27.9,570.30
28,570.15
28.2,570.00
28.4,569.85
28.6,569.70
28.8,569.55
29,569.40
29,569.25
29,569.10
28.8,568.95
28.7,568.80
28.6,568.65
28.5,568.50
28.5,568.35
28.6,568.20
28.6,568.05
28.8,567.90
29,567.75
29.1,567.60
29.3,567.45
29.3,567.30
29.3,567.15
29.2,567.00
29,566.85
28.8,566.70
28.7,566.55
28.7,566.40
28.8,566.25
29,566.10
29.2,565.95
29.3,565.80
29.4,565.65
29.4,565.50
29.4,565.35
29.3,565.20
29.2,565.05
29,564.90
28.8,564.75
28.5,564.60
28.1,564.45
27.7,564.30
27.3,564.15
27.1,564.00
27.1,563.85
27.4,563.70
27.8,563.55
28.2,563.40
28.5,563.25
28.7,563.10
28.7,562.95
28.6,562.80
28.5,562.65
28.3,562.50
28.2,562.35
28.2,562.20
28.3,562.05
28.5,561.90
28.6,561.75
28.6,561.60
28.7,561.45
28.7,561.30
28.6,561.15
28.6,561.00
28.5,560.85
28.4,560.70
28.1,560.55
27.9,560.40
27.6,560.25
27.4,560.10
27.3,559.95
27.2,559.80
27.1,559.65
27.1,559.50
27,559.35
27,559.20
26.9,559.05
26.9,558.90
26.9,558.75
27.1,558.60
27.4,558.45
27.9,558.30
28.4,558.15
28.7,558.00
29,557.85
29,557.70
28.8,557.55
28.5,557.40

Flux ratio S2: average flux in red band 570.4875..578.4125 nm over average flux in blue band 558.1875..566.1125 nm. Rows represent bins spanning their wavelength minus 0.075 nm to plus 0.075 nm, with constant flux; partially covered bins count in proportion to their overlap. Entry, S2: 1.02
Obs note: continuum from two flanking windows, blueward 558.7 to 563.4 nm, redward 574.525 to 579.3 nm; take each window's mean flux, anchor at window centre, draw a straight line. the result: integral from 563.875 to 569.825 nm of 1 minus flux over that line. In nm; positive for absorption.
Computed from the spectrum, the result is -0.100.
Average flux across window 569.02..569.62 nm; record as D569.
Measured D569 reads 29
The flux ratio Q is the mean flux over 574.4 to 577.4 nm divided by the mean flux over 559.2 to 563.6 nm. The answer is 1.04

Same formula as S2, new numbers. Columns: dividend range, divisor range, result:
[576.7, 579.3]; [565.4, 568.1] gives 0.98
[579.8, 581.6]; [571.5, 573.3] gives 1.06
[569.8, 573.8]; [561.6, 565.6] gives 1.00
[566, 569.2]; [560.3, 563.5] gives 1.02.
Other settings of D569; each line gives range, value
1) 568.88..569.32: 28.9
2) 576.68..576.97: 29.4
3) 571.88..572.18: 28.7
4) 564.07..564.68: 27.9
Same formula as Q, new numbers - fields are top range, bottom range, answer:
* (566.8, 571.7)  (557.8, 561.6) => 1.02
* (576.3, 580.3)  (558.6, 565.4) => 1.04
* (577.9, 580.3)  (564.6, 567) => 1.00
